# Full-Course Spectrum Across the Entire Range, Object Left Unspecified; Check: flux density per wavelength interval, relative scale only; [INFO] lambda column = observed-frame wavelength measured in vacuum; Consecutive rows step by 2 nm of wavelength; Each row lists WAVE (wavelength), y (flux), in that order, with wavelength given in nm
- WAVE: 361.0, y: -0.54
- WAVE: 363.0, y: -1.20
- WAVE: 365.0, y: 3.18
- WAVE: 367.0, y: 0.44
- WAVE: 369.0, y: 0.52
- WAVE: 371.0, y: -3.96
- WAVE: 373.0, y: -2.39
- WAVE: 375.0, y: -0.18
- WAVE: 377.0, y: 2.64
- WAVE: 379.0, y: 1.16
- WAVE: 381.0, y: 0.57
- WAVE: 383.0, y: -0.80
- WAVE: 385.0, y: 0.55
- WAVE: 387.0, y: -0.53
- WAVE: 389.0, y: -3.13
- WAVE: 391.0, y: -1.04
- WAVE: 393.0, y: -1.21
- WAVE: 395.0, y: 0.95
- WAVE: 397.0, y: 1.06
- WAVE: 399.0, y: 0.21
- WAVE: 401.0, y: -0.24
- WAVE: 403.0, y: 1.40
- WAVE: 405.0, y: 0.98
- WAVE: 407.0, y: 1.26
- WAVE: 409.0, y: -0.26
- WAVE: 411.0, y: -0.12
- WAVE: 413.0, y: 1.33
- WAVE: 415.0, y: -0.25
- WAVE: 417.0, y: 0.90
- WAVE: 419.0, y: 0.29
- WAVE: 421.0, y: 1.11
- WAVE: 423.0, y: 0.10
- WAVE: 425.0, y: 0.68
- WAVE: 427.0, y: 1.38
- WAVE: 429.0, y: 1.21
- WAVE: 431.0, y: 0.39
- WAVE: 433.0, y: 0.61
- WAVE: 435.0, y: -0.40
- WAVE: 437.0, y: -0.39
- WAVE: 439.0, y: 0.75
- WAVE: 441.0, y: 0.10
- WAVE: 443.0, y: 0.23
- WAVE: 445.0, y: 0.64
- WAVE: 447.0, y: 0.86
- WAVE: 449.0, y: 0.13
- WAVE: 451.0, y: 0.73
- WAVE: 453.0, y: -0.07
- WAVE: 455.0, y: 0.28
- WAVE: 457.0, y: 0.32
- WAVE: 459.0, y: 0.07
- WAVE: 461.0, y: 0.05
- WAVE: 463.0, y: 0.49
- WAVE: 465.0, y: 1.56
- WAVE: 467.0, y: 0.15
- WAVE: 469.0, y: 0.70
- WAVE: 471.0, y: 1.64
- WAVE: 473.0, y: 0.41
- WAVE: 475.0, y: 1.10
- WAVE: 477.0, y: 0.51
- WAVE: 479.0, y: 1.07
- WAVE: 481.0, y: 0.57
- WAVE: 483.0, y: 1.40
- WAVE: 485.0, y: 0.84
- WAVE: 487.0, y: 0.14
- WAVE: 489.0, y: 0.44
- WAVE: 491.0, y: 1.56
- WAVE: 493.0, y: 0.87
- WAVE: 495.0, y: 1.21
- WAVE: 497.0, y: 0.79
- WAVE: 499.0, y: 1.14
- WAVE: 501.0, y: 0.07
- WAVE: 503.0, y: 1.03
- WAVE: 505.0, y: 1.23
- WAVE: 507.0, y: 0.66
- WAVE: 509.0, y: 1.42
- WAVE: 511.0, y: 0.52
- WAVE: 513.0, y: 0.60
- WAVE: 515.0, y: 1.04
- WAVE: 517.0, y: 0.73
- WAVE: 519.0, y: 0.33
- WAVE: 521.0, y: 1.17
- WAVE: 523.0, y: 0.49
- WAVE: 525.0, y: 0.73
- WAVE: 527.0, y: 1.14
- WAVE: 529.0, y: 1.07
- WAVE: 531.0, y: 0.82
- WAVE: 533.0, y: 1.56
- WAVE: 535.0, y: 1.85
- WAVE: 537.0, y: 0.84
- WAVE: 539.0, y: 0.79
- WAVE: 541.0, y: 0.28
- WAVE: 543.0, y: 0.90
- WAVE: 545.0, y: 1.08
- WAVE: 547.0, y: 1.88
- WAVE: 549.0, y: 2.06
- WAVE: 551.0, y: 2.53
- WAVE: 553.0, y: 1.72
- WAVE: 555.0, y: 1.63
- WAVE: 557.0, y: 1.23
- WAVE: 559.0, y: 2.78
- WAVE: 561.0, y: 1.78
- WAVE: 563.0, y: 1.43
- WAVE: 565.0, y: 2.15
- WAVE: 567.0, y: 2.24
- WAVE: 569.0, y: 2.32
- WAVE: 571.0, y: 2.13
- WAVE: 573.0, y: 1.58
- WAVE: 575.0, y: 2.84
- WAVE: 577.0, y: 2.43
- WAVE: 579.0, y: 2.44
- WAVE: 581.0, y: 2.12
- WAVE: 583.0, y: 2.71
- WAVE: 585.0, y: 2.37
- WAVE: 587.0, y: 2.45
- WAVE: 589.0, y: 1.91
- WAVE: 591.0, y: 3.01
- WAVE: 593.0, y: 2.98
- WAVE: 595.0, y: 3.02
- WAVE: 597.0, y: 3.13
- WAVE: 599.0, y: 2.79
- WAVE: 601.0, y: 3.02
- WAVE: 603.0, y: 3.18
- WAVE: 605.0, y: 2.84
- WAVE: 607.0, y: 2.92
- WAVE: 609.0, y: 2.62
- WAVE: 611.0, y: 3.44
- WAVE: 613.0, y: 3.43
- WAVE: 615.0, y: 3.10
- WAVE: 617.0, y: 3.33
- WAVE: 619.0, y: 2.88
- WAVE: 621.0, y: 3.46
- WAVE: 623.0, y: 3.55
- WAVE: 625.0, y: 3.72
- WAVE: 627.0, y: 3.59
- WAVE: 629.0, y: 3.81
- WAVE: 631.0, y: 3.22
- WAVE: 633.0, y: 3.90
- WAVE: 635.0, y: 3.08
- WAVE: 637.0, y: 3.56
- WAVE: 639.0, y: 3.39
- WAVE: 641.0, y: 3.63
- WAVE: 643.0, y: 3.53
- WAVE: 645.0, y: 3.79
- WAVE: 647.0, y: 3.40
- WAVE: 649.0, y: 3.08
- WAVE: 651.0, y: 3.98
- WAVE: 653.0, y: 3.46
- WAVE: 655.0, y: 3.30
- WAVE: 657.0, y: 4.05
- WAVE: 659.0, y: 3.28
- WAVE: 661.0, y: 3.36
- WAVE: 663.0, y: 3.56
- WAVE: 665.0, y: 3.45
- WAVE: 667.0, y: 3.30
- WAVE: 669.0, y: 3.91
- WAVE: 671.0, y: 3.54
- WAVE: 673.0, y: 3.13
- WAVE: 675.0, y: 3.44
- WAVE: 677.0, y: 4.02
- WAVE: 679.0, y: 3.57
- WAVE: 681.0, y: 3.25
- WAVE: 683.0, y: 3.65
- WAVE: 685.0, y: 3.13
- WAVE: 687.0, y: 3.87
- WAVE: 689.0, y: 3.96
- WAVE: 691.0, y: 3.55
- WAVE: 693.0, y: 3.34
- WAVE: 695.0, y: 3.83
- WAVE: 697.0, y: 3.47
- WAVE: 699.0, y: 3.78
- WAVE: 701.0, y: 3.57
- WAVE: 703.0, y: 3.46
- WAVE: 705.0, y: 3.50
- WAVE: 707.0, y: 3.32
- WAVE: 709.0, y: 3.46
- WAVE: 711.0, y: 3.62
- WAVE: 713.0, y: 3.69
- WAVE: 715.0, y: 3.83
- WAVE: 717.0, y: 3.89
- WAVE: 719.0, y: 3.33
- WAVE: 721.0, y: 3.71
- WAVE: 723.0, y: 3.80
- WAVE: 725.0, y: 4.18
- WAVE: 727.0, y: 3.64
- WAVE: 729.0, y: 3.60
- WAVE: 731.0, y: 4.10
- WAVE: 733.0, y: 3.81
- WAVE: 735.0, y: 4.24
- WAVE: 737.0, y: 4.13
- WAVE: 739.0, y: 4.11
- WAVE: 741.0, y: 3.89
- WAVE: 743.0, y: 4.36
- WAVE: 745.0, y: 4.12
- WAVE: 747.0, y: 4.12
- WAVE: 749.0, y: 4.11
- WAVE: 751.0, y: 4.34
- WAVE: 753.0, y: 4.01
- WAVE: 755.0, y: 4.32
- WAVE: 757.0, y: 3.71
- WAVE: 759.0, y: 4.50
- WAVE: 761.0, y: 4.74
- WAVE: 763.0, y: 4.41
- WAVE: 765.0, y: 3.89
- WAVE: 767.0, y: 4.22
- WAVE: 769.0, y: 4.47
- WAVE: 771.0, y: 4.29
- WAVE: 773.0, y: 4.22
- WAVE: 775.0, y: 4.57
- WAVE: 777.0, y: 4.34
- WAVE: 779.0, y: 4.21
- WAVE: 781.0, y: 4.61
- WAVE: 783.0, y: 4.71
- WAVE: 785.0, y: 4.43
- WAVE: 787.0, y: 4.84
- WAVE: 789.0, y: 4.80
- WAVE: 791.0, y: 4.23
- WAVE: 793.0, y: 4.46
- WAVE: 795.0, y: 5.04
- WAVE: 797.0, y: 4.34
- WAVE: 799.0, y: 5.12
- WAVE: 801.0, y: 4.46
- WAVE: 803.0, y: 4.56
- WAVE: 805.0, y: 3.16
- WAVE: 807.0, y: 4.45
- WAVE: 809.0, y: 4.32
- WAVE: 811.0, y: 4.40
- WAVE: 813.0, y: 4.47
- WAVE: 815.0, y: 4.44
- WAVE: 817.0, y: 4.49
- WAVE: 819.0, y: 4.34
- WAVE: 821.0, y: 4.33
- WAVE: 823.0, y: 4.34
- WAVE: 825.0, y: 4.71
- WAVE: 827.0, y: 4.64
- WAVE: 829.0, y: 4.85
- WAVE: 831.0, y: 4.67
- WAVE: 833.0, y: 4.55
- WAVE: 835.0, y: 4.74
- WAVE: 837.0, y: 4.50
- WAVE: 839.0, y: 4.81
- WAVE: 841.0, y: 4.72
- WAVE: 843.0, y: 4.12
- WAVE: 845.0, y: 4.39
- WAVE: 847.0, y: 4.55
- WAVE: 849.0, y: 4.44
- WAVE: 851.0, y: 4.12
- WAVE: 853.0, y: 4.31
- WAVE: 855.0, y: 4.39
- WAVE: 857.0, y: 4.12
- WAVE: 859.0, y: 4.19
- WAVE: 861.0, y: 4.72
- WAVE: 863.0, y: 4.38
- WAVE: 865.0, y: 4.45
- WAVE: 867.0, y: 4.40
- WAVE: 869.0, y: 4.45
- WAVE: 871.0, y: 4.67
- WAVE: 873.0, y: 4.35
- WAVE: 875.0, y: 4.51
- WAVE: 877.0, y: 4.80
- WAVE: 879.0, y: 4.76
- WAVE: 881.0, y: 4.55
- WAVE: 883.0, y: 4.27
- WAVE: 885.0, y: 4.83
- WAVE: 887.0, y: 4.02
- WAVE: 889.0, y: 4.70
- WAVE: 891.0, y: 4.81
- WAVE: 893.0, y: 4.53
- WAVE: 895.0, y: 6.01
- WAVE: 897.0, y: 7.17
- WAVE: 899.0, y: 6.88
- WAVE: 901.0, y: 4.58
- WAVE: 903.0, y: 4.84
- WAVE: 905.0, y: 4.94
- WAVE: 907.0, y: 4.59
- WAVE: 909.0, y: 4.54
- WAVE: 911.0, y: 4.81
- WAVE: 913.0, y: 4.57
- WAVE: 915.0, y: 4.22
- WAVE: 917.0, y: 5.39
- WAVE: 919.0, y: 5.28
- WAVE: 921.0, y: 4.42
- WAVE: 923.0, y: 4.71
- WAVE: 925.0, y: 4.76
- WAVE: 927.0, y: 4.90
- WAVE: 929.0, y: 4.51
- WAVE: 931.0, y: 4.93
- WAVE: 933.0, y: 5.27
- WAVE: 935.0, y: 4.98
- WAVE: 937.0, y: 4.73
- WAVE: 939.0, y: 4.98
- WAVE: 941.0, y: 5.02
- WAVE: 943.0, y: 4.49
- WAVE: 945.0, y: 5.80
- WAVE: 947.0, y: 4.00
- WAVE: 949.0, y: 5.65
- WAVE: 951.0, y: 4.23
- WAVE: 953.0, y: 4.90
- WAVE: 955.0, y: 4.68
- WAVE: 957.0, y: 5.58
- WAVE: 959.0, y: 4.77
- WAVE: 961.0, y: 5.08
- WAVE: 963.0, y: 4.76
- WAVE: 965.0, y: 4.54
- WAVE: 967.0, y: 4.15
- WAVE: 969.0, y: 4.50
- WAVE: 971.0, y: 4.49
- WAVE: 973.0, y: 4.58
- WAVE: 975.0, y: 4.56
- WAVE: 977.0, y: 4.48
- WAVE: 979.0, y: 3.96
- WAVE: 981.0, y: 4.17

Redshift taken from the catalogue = 0.365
